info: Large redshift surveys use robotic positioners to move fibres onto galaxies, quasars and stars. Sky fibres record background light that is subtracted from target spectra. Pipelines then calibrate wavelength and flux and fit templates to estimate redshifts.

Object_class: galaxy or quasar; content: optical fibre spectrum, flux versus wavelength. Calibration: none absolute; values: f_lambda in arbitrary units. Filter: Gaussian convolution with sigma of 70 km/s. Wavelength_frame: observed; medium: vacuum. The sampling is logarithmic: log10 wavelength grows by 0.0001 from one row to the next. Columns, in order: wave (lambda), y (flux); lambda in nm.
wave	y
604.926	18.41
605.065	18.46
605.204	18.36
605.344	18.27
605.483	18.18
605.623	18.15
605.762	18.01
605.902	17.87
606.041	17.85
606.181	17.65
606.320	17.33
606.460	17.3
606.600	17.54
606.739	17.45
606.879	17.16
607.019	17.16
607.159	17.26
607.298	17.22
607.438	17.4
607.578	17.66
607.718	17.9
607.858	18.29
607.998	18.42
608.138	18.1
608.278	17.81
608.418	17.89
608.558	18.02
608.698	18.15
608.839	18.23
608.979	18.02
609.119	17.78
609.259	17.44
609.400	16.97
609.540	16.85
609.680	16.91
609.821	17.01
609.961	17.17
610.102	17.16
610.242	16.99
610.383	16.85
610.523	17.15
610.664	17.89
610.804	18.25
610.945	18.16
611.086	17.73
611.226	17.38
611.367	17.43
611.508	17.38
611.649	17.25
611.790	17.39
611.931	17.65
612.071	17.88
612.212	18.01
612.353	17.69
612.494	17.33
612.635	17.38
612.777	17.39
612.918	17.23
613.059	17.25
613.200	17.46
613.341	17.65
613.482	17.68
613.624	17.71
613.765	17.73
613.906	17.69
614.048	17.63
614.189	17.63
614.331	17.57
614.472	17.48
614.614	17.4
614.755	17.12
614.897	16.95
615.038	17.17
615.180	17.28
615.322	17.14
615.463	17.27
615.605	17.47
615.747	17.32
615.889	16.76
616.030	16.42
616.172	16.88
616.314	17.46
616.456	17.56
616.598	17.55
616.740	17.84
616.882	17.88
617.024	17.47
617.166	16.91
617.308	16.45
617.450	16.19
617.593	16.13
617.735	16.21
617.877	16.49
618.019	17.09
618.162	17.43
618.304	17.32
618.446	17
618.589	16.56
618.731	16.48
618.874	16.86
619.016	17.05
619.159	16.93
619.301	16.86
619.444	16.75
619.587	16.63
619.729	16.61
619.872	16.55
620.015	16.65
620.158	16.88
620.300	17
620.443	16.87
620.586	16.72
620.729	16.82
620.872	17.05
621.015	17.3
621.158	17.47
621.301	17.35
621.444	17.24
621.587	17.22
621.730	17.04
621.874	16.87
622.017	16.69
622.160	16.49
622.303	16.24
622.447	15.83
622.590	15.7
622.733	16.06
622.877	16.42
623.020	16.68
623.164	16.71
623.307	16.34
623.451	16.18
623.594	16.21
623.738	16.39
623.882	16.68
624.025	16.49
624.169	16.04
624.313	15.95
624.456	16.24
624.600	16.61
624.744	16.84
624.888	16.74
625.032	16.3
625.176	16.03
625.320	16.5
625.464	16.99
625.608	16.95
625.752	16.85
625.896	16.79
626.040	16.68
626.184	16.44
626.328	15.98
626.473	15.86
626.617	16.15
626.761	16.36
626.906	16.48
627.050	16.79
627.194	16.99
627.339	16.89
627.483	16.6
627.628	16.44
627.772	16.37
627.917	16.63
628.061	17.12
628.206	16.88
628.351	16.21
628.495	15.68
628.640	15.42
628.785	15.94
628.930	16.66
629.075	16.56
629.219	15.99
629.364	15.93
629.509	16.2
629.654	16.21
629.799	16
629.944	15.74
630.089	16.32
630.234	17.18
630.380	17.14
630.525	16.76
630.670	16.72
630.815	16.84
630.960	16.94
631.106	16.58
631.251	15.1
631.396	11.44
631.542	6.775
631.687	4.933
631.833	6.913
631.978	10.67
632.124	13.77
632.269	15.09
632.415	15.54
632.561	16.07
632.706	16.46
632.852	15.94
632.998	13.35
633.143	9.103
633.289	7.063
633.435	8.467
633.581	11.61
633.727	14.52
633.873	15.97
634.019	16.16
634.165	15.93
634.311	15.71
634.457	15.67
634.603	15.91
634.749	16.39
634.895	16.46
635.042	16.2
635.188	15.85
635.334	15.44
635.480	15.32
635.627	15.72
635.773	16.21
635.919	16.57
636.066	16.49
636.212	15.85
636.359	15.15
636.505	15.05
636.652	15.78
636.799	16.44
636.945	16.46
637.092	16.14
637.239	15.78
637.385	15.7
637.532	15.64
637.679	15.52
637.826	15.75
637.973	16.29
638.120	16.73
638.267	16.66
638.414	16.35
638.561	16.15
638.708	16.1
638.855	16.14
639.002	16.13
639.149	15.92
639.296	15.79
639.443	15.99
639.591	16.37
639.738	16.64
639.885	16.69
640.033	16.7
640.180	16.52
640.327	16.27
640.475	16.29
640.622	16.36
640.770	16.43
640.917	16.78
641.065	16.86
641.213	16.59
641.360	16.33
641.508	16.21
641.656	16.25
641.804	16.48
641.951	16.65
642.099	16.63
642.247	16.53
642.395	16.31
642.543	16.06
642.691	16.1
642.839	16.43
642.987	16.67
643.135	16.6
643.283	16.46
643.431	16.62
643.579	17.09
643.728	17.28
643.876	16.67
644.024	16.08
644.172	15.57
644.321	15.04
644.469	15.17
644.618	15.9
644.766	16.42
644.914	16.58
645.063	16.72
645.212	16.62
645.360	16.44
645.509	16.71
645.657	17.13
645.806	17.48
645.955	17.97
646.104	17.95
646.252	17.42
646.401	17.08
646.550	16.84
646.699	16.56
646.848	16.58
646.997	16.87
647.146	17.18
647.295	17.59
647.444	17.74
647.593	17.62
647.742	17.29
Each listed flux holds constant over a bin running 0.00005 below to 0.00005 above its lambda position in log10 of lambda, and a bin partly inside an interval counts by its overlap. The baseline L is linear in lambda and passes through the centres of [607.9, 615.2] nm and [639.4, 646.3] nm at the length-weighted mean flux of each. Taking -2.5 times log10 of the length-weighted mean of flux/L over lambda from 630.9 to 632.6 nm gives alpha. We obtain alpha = 0.34 mag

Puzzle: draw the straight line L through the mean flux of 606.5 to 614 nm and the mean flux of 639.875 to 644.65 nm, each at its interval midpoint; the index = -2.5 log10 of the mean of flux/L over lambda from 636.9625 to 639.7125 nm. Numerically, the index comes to 0.03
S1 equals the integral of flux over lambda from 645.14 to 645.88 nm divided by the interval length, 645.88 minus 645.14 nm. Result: 16.9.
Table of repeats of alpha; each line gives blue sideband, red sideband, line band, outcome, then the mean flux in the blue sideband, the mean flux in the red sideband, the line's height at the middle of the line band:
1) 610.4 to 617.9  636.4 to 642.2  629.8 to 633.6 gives 0.23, 17.3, 16.2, 16.6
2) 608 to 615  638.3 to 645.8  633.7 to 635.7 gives 0.06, 17.5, 16.4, 16.7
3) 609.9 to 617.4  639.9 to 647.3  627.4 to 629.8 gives 0.05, 17.4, 16.6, 17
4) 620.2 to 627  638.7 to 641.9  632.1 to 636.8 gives 0.11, 16.6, 16.4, 16.4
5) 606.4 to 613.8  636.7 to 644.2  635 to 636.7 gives 0.05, 17.5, 16.3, 16.5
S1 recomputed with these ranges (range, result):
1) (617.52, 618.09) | 16.5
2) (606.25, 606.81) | 17.4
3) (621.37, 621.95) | 17.1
